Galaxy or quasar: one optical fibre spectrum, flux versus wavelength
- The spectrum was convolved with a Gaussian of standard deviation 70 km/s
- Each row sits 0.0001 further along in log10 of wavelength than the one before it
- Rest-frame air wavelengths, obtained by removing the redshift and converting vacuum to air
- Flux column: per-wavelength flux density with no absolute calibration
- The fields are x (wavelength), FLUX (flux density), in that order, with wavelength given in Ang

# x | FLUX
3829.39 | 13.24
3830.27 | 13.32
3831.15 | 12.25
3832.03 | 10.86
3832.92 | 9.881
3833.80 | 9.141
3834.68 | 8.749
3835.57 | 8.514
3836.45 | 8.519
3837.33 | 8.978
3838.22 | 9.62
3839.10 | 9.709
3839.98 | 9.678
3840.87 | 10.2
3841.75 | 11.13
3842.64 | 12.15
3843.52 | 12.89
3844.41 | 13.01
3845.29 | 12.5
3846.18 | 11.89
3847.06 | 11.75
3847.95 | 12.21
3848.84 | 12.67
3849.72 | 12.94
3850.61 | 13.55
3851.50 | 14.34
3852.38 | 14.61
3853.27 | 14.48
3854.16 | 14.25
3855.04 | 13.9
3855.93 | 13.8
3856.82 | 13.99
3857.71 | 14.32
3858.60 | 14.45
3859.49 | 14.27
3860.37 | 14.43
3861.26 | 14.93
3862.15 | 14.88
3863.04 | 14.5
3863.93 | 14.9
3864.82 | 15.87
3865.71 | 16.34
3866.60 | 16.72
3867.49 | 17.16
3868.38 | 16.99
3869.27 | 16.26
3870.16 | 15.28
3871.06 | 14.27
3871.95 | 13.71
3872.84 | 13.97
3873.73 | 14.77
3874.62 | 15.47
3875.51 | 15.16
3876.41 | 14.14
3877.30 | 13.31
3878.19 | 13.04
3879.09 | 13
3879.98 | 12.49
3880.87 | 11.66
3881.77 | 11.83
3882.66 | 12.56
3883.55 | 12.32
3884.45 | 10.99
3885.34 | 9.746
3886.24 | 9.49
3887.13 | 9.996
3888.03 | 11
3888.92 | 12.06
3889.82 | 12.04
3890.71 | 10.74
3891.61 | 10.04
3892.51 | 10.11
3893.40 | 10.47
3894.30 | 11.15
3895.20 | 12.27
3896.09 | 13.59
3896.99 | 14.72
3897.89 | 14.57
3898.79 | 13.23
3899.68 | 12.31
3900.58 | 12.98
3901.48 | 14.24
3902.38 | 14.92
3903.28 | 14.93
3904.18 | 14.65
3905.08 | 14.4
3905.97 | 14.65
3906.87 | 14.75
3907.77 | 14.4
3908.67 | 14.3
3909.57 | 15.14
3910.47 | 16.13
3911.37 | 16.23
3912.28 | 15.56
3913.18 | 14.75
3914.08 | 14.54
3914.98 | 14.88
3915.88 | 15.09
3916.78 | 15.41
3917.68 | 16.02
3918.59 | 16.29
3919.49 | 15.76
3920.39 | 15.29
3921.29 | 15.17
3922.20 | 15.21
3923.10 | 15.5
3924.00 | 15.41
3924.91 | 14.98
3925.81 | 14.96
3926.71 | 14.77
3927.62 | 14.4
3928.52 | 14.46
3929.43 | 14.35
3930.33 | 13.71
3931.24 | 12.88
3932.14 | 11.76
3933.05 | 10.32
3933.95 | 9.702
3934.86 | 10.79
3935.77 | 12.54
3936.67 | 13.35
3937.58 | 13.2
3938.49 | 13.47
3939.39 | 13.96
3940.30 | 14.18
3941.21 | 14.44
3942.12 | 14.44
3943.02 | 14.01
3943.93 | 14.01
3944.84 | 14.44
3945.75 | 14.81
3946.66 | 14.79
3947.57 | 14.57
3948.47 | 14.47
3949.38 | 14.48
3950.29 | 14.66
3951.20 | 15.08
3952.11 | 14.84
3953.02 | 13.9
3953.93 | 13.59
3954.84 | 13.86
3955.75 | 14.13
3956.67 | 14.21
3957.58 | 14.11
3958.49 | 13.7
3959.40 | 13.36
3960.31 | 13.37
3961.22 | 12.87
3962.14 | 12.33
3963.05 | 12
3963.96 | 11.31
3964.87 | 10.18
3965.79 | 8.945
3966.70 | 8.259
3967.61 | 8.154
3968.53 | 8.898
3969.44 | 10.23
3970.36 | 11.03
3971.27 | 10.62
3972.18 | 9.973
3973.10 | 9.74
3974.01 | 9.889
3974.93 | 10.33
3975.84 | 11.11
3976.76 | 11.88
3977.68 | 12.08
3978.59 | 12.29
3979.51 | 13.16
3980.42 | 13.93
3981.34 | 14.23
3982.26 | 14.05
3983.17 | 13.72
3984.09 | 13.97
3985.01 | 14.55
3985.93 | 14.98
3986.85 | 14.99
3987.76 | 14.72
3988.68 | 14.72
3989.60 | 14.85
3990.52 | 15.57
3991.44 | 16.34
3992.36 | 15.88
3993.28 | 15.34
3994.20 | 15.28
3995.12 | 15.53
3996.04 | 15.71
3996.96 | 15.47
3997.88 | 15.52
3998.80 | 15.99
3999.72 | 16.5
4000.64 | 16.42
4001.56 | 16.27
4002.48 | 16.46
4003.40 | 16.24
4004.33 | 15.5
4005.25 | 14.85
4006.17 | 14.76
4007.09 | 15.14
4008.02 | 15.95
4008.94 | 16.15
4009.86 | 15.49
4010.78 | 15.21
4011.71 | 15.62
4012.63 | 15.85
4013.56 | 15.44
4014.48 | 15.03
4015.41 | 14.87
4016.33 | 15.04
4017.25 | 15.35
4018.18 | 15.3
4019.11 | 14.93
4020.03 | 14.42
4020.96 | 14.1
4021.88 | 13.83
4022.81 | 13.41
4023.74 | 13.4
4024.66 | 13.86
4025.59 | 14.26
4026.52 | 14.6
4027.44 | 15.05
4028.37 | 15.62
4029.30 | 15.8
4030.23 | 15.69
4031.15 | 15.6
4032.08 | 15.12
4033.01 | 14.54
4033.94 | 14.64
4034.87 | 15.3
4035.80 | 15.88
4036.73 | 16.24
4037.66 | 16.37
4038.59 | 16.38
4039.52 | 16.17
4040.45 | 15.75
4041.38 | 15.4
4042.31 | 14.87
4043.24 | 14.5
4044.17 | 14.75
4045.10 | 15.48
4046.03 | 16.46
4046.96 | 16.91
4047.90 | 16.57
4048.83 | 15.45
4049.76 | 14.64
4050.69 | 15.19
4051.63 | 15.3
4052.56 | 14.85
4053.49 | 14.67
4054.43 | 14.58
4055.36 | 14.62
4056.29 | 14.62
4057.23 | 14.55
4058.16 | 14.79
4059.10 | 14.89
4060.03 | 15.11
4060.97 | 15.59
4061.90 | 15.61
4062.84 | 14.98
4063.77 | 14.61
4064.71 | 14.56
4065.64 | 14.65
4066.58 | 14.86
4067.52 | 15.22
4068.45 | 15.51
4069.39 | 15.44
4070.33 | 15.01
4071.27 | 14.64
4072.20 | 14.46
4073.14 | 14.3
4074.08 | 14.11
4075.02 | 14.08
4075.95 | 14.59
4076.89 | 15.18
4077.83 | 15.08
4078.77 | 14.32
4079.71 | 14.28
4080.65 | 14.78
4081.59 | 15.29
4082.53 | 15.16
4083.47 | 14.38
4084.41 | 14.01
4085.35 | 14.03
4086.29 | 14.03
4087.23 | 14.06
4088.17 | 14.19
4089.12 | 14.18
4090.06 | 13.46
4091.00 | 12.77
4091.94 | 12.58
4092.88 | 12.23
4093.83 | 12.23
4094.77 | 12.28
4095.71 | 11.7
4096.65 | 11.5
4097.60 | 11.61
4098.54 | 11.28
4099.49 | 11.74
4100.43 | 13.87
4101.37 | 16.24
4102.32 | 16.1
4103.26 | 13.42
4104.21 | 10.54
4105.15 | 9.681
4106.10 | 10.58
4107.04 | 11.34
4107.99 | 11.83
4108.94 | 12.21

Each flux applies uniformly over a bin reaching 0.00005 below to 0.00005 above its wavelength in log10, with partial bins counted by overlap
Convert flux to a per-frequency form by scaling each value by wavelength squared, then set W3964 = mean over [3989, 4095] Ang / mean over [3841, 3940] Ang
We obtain 1.2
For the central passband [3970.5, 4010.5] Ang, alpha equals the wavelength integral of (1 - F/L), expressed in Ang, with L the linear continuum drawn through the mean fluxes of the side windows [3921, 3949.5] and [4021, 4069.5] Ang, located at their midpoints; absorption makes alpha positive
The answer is 0.52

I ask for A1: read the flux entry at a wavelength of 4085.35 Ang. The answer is 14.03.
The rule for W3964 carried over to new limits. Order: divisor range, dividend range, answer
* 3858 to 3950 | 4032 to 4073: 1.18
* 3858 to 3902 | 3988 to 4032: 1.22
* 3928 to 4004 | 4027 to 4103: 1.14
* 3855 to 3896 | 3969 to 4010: 1.13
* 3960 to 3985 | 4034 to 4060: 1.39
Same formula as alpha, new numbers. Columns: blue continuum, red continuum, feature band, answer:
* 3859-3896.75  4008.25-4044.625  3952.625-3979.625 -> 5.2 Ang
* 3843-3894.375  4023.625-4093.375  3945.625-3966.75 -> 1.1 Ang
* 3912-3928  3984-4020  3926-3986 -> 9.8 Ang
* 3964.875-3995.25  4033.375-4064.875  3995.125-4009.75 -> -2.5 Ang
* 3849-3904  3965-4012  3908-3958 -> -2.5 Ang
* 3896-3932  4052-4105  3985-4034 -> -2.9 Ang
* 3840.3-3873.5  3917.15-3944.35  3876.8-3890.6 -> 2.3 Ang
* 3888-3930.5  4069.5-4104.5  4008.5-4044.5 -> -3.2 Ang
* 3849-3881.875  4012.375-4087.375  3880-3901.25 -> 4.0 Ang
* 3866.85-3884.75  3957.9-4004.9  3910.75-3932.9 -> -1.9 Ang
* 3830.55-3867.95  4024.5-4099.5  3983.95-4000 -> -1.5 Ang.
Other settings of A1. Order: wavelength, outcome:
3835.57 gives 8.514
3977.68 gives 12.08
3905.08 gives 14.4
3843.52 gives 12.89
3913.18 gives 14.75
